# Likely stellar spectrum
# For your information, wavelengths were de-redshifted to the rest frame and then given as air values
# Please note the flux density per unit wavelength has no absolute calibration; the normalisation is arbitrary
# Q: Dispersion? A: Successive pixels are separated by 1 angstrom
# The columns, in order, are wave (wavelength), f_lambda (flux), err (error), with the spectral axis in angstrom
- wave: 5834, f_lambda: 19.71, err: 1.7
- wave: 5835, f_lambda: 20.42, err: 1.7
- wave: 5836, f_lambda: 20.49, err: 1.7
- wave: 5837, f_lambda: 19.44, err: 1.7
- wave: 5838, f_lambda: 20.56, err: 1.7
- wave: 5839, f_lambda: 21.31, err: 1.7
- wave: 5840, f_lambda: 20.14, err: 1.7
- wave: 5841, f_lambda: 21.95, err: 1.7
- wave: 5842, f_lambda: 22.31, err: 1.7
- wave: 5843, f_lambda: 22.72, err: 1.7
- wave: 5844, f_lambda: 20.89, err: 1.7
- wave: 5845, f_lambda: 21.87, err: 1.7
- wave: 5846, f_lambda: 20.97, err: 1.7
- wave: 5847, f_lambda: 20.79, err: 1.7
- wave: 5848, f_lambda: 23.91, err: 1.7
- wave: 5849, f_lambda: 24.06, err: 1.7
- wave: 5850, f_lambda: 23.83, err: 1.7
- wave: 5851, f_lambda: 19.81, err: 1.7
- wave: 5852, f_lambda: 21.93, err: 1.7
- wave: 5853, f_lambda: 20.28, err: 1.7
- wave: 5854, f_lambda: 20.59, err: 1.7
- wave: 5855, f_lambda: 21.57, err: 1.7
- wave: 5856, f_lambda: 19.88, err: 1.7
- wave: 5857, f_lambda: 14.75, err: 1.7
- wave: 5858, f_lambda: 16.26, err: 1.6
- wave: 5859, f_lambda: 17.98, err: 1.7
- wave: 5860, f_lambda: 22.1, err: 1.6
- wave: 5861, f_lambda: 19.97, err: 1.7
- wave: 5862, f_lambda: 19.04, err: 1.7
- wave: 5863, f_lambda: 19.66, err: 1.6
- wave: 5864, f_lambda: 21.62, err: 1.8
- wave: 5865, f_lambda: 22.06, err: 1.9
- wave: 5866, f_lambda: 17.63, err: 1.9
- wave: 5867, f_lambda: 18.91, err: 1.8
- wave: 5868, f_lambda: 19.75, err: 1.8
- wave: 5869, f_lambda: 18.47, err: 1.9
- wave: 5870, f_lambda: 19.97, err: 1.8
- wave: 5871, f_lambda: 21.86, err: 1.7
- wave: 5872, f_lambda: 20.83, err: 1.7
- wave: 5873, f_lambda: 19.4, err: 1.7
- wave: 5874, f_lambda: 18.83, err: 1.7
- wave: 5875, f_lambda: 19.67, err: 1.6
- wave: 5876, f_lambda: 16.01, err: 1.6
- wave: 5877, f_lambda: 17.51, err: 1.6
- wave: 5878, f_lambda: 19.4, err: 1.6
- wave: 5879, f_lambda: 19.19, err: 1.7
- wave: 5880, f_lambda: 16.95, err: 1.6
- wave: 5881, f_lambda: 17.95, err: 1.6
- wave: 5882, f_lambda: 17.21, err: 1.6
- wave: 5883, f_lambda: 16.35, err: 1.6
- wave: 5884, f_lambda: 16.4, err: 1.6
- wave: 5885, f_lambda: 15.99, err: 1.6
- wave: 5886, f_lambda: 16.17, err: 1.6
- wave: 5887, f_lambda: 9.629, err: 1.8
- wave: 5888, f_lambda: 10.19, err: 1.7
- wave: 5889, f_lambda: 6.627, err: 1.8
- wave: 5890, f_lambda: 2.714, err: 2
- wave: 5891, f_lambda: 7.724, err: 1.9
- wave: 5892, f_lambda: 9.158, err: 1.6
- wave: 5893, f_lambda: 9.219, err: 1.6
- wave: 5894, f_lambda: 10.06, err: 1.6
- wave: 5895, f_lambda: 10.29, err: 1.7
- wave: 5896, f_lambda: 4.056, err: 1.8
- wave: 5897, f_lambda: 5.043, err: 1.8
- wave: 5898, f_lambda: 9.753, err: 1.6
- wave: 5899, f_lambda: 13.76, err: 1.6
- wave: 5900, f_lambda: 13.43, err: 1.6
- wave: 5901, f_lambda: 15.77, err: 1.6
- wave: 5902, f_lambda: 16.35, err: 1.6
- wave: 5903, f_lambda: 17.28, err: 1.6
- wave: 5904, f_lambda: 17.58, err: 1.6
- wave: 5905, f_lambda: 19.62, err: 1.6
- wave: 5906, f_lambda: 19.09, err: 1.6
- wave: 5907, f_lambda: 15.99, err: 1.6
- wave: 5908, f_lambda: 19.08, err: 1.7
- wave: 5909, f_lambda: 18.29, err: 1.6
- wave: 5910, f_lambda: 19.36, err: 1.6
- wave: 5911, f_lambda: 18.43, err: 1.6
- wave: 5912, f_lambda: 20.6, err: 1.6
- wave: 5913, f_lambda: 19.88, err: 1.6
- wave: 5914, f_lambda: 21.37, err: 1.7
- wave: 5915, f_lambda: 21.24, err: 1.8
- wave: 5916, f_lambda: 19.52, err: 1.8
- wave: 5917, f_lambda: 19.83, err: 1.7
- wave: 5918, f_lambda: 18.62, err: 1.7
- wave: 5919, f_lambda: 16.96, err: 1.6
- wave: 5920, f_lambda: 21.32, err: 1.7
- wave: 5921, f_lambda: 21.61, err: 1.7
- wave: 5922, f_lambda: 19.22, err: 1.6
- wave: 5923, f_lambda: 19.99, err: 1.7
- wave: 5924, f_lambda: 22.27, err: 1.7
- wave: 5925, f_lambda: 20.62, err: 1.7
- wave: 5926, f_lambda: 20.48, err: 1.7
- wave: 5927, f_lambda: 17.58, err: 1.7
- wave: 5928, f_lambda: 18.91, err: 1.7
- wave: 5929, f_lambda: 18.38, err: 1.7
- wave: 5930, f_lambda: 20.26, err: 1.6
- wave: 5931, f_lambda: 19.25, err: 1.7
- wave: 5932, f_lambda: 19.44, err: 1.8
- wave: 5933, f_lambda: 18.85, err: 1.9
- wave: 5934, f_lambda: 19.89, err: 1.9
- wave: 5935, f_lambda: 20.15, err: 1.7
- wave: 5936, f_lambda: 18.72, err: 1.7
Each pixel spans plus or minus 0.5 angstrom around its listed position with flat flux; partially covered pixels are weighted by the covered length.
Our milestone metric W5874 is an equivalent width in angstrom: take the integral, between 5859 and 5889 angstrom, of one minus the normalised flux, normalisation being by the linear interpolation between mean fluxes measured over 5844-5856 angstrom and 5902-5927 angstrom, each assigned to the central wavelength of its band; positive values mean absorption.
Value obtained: 4.1 angstrom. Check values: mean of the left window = 21.7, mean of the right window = 19.4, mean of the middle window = 18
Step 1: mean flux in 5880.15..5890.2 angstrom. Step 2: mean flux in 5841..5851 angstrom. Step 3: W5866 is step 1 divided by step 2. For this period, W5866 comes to 0.6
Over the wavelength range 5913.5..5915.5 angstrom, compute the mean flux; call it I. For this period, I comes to 21.3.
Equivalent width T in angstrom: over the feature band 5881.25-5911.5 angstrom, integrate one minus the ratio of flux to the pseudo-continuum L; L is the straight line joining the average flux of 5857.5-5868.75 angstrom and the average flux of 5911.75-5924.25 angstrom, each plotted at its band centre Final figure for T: 9.9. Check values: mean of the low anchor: 19.5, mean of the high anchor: 20.1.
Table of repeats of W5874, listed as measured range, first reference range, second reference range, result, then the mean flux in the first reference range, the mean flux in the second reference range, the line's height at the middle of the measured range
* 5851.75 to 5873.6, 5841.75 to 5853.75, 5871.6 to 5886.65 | 0.2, 21.9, 17.8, 19.9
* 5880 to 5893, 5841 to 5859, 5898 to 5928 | 4.9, 20.9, 18.6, 19.6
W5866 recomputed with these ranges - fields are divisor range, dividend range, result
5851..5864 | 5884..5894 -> 0.51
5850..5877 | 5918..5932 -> 1.00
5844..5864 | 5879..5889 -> 0.73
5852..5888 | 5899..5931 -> 1.02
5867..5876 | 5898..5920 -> 0.92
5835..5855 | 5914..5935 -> 0.92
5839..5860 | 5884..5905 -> 0.54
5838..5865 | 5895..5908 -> 0.67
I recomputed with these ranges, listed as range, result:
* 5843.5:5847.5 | 21.1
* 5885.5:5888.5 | 12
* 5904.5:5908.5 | 18.4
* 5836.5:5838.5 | 20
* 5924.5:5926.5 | 20.6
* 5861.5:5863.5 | 19.4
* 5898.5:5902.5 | 14.8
